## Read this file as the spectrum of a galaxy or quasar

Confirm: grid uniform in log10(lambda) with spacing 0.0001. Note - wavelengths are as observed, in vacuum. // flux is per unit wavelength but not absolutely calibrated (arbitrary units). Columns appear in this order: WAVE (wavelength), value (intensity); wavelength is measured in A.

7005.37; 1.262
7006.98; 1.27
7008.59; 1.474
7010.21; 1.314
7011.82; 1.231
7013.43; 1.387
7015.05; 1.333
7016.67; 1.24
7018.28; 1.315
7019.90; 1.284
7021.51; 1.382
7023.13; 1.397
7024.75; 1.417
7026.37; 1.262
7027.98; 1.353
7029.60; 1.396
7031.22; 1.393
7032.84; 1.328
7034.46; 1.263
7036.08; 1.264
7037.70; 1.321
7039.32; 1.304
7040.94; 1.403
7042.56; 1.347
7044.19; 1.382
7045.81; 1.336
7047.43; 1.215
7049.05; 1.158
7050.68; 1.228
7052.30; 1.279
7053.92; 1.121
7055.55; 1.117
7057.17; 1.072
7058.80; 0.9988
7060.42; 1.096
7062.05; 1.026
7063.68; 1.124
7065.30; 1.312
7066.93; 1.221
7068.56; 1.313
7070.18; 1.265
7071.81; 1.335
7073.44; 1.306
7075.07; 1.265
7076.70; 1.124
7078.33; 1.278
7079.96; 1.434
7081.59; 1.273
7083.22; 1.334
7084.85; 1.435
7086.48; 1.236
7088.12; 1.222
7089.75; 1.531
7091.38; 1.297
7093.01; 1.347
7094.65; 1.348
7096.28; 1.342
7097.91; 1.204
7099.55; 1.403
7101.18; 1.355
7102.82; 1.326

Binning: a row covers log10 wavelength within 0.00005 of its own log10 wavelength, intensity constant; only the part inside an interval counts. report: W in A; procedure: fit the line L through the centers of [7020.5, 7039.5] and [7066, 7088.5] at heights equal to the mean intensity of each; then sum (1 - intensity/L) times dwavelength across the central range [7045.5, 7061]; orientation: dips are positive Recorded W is 1.9 A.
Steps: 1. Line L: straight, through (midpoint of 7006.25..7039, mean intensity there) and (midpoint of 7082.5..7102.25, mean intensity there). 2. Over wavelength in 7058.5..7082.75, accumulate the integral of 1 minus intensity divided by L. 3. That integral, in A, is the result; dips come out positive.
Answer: 1.9 A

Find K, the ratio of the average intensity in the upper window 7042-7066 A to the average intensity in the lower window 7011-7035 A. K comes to 0.9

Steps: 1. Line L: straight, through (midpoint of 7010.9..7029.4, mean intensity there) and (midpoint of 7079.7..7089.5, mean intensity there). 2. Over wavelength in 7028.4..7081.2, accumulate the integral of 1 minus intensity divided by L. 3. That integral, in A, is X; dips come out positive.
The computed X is 3.07 A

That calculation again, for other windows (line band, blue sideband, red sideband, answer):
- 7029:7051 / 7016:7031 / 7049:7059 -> -1.3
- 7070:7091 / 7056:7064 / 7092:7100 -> -1.8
